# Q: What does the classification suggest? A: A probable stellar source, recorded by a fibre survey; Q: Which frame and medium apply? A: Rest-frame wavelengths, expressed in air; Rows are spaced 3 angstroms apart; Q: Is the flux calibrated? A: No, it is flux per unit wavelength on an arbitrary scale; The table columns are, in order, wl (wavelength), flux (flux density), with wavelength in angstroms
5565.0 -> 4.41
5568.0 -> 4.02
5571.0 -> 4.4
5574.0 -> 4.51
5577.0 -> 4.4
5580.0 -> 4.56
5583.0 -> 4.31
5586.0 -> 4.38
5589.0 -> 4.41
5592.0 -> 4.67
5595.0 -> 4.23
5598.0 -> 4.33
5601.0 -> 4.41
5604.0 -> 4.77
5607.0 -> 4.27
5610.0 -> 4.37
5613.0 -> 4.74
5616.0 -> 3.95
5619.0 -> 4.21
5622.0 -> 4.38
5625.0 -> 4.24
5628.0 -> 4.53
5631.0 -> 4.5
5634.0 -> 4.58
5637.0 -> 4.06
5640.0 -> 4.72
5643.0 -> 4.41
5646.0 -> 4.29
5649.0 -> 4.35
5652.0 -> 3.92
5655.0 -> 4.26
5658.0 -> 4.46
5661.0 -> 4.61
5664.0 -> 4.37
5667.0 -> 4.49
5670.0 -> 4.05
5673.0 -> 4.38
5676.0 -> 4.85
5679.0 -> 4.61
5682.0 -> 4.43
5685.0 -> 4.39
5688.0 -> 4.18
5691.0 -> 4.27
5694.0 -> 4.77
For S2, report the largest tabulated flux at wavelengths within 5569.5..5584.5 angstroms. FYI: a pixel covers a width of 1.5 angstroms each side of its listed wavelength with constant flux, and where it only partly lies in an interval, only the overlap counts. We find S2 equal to 4.56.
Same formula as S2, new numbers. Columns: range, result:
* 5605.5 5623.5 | 4.74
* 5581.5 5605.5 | 4.77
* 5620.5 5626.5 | 4.38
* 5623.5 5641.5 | 4.72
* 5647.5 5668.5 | 4.61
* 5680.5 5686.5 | 4.43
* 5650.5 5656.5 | 4.26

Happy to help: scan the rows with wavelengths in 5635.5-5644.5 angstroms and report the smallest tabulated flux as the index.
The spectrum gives 4.06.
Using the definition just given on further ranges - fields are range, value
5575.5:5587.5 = 4.31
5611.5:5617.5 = 3.95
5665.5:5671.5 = 4.05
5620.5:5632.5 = 4.24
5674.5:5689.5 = 4.18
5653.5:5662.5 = 4.26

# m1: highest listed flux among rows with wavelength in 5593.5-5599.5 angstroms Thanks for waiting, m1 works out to 4.33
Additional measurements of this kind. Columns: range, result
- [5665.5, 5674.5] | 4.49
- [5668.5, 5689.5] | 4.85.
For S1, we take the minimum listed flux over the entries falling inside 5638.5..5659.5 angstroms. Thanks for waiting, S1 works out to 3.92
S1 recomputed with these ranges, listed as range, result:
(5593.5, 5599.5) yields 4.23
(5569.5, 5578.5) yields 4.4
